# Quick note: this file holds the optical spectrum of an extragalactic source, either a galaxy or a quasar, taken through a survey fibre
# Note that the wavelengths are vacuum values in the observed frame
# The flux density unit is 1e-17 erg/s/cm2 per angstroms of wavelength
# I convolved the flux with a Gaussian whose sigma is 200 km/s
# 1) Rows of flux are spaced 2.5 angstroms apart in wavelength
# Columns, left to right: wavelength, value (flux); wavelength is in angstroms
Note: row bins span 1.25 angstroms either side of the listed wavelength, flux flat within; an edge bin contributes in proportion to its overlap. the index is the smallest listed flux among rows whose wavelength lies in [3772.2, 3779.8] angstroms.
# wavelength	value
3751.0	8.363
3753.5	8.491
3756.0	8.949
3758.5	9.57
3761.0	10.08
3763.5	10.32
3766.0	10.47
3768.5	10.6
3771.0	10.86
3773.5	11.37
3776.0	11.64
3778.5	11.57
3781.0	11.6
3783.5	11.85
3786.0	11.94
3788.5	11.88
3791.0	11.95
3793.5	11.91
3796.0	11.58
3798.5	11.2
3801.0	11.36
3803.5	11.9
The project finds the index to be 11.37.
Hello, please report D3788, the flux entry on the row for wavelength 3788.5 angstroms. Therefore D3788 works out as 11.88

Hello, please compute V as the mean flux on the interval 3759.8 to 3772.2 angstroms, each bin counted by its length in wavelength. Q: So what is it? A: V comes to 10.5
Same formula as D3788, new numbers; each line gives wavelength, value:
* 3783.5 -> 11.85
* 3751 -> 8.363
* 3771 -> 10.86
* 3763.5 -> 10.32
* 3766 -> 10.47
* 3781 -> 11.6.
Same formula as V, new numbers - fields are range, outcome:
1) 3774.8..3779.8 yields 11.6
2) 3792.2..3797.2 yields 11.7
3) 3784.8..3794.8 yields 11.9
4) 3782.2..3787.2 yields 11.9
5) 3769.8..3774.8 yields 11.1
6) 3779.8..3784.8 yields 11.7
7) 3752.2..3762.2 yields 9.26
